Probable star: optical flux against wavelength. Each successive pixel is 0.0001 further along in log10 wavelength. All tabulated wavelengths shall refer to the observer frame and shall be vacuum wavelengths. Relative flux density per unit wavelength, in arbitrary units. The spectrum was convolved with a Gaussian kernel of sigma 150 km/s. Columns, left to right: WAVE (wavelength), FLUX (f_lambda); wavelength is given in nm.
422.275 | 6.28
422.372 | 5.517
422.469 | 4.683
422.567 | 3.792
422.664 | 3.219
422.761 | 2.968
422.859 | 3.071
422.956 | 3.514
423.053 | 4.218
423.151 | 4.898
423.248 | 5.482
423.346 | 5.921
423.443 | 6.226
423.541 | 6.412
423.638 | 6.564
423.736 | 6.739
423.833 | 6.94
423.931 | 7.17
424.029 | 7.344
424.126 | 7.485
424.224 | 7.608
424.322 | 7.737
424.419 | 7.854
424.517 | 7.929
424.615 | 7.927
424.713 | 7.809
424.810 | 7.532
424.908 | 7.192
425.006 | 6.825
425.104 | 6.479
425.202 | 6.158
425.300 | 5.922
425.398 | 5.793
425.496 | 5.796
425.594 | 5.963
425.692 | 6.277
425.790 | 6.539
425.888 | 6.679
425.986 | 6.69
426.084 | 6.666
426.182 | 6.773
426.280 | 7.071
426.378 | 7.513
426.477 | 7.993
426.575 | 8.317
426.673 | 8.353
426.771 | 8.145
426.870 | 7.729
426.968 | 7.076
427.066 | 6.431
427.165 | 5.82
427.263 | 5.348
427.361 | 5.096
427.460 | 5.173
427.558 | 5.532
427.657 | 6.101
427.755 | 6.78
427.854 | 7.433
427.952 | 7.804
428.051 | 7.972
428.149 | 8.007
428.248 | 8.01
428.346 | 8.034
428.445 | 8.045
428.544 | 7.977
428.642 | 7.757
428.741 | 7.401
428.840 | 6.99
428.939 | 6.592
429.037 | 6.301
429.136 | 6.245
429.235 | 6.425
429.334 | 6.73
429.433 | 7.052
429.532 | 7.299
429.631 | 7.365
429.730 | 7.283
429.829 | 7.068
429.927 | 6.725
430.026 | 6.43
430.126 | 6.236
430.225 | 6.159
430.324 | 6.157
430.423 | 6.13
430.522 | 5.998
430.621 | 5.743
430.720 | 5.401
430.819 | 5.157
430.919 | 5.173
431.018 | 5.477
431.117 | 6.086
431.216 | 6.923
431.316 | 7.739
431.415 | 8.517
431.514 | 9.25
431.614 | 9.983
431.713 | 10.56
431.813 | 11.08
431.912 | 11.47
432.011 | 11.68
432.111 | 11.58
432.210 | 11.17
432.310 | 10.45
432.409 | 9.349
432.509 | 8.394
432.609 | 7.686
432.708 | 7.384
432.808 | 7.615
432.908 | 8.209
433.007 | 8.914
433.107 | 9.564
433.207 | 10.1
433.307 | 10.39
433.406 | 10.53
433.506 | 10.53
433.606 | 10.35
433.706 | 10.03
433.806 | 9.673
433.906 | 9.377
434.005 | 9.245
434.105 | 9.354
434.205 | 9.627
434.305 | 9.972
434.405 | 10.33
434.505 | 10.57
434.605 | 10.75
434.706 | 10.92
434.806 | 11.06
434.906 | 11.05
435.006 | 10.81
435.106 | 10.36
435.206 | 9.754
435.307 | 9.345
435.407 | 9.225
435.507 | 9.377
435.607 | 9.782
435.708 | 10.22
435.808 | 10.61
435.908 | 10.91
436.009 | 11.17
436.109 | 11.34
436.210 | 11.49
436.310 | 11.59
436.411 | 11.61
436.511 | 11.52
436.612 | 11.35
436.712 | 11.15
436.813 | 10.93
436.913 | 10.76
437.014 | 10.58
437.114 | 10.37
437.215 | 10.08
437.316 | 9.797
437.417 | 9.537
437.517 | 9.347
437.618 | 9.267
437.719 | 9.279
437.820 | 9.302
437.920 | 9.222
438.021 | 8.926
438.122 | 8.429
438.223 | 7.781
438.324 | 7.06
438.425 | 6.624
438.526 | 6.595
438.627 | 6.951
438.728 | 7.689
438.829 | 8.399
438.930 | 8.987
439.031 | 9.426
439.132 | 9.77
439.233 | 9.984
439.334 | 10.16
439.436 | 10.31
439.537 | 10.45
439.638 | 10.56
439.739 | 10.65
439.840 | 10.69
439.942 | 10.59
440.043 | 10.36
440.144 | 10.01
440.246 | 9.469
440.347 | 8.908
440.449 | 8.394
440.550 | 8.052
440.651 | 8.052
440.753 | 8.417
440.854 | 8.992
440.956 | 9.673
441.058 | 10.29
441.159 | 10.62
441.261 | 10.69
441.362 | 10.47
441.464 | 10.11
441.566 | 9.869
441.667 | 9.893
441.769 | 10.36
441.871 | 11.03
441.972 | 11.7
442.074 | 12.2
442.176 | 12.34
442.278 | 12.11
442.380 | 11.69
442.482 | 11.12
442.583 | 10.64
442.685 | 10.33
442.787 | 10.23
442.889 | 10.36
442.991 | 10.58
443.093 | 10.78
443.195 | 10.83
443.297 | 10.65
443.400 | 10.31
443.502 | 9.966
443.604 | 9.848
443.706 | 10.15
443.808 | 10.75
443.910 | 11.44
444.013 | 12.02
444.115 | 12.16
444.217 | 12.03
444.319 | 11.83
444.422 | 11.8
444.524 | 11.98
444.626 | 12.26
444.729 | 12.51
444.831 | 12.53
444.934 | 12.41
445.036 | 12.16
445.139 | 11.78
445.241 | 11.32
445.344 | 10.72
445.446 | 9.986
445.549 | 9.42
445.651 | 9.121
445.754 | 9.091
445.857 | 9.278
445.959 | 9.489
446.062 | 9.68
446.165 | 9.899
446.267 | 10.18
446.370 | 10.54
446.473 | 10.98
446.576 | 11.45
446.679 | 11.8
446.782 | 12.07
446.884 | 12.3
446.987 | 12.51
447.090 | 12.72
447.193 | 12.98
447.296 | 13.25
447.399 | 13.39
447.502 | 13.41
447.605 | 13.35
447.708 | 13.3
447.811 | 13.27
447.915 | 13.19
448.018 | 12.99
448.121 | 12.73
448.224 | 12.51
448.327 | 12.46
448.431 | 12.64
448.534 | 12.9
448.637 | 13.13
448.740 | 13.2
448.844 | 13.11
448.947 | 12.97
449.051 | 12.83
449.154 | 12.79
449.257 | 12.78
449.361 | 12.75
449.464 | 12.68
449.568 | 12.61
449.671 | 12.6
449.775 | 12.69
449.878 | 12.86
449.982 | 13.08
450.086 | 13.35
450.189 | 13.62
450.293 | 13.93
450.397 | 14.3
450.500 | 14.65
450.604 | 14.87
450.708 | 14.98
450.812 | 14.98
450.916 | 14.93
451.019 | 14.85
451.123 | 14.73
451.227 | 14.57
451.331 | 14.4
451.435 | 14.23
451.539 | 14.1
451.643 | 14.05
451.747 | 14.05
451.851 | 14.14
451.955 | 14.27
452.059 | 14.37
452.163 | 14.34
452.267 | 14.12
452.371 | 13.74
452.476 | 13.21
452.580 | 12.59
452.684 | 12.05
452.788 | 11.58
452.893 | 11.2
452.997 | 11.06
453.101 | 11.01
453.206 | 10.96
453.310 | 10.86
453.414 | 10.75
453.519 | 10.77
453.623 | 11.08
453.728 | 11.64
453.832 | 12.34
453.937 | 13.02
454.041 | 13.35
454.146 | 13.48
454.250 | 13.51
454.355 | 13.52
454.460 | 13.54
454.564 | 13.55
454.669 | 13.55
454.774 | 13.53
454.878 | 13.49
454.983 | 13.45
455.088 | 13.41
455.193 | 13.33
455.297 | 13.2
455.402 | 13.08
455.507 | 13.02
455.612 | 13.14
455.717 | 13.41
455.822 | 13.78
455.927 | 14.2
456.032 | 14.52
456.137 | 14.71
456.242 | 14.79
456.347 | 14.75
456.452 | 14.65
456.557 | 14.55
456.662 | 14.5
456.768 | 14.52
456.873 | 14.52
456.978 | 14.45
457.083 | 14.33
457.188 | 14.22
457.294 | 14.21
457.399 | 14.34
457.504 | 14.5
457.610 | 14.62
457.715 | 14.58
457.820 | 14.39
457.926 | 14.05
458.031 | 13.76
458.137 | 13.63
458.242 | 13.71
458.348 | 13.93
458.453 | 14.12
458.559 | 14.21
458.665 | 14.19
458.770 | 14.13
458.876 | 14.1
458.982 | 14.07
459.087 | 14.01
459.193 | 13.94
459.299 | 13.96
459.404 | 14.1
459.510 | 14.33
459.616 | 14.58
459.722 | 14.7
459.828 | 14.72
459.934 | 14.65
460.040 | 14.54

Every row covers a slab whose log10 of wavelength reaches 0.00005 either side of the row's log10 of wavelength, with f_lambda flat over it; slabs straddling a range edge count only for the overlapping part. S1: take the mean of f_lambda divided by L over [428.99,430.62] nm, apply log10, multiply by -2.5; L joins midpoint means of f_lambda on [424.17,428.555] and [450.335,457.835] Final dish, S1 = 0.19 mag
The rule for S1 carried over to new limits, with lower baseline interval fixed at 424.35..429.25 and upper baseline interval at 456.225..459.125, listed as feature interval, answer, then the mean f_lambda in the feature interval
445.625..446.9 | 0.11 mag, 10.4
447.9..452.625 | -0.09 mag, 13.6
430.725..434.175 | -0.09 mag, 9.05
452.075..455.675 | 0.06 mag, 12.7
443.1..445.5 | -0.02 mag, 11.4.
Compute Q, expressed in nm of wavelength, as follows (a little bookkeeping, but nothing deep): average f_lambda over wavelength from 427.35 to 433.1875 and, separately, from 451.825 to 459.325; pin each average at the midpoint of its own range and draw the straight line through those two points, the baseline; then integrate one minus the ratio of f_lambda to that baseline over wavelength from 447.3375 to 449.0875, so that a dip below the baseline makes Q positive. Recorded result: -0.19 nm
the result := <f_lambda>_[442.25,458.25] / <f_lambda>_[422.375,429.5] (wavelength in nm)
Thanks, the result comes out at 1.93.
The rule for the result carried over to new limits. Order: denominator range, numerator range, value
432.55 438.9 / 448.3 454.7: 1.36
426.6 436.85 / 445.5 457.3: 1.52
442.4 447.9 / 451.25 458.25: 1.19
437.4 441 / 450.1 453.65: 1.47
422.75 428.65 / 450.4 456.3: 1.99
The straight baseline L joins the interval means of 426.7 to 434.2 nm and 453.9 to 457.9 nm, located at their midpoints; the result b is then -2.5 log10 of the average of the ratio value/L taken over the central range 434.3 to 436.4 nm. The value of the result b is -0.17 mag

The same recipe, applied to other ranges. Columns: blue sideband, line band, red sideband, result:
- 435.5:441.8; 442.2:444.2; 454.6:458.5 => -0.006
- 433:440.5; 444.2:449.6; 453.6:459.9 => -0.005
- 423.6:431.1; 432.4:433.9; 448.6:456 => -0.113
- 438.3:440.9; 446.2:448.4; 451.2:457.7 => -0.099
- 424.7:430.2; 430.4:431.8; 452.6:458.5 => 0.091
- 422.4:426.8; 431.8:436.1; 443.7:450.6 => -0.142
